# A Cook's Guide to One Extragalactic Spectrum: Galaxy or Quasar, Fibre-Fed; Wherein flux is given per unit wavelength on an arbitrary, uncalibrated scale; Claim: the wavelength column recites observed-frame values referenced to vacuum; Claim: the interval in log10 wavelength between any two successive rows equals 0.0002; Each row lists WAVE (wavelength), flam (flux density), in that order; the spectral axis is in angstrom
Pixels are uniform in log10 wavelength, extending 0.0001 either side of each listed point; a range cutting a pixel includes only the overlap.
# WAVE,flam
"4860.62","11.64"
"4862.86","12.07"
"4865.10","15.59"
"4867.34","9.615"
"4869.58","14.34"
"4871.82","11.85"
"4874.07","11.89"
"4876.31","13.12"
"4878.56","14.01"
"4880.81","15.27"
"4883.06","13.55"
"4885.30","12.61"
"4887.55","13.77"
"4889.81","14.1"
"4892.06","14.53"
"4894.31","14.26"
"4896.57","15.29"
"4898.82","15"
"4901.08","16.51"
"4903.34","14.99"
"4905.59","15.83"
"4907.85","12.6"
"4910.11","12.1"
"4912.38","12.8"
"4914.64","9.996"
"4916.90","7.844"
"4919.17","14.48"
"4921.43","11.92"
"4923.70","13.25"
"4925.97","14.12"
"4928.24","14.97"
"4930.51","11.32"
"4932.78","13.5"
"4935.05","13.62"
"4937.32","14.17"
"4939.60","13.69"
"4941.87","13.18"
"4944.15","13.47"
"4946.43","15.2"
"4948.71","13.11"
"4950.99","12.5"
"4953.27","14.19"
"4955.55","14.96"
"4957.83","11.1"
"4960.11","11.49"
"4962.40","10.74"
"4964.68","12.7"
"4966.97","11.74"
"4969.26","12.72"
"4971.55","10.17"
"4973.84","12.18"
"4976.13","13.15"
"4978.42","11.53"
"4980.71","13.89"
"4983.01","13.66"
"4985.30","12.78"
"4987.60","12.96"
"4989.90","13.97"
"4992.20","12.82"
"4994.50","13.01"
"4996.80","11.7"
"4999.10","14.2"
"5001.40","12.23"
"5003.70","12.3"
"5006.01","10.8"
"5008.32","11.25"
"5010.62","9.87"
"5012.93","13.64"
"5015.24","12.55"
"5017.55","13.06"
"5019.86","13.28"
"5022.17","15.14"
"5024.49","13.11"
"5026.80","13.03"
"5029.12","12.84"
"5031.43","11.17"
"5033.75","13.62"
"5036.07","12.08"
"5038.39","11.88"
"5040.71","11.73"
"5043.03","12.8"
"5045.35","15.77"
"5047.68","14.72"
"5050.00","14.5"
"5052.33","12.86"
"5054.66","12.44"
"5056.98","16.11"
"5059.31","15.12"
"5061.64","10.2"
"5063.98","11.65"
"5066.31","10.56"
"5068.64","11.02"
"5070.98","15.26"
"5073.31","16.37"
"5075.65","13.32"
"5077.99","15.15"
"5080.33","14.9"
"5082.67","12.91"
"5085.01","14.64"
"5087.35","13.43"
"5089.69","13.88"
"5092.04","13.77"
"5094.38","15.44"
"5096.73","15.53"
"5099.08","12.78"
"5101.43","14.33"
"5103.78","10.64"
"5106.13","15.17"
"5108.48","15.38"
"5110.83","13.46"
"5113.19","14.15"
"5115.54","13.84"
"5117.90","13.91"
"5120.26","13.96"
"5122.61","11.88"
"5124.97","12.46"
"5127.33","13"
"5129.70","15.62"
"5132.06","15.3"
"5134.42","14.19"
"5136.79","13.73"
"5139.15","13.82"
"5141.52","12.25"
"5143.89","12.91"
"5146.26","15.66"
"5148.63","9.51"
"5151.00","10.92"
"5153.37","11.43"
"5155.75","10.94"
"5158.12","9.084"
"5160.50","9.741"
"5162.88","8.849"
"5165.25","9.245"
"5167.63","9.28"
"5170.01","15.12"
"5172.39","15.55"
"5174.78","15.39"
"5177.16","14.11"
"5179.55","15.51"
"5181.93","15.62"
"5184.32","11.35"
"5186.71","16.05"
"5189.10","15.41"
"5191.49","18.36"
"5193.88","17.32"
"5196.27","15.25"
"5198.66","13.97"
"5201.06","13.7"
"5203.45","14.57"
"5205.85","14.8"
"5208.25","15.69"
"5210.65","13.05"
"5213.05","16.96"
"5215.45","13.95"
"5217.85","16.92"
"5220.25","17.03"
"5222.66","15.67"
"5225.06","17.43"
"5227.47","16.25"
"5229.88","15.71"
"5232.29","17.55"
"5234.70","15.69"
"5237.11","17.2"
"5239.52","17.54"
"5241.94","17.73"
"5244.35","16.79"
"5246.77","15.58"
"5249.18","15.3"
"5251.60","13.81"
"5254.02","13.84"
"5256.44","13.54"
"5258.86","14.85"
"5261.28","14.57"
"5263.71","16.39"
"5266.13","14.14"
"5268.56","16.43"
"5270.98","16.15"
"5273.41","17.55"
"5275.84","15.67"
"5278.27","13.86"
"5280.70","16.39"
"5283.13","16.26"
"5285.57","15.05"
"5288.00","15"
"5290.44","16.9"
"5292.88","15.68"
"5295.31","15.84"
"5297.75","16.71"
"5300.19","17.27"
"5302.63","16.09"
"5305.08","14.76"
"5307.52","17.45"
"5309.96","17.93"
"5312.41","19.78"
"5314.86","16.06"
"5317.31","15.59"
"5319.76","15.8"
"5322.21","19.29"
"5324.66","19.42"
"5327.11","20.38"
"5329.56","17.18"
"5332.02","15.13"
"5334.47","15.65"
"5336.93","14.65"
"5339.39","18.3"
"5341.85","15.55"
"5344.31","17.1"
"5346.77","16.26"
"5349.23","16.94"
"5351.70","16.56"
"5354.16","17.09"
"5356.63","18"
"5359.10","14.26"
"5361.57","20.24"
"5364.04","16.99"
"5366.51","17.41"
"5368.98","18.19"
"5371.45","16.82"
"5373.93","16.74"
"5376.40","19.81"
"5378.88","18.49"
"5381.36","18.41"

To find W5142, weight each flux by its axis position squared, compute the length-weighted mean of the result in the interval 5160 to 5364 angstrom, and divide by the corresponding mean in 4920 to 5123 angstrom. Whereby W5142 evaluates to 1.32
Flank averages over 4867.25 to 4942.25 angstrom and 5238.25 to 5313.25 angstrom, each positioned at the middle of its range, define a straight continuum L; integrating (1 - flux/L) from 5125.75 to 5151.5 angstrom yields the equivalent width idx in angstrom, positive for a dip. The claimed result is 2.75 angstrom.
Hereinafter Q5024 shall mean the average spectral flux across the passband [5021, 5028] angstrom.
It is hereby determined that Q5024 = 13.7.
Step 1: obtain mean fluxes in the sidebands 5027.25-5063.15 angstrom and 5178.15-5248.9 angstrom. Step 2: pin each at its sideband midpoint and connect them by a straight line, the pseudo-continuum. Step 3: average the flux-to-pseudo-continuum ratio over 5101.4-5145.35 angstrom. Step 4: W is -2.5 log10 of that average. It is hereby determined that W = 0.06 mag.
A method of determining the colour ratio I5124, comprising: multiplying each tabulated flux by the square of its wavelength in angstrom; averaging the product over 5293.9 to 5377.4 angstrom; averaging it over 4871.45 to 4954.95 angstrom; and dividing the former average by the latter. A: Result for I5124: 1.49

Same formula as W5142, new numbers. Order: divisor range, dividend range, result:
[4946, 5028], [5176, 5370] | 1.43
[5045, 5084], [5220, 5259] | 1.25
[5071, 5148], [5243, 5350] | 1.25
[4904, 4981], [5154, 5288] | 1.30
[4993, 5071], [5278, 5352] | 1.45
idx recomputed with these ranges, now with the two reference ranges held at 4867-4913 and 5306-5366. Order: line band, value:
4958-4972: 2.66 angstrom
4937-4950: 0.40 angstrom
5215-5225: 0.04 angstrom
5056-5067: 1.69 angstrom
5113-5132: 2.28 angstrom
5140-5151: 2.29 angstrom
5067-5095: 2.10 angstrom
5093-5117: 2.09 angstrom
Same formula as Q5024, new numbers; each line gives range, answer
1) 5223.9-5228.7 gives 16.8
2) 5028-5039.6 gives 12.3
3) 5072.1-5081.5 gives 14.9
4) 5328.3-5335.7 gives 16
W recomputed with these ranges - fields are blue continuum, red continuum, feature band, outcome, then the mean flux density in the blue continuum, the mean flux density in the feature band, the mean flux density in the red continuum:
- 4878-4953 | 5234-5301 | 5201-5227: -0.01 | 13.6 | 15.5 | 15.8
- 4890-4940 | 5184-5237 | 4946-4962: 0.06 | 13.5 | 13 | 15.7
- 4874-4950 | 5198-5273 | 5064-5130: 0.07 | 13.6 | 13.8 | 15.6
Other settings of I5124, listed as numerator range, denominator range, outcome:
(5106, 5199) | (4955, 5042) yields 1.14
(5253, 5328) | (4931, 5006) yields 1.44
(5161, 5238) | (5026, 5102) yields 1.16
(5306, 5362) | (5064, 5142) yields 1.35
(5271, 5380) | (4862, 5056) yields 1.49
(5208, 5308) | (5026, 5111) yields 1.26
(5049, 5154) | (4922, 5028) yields 1.11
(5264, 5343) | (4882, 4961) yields 1.43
